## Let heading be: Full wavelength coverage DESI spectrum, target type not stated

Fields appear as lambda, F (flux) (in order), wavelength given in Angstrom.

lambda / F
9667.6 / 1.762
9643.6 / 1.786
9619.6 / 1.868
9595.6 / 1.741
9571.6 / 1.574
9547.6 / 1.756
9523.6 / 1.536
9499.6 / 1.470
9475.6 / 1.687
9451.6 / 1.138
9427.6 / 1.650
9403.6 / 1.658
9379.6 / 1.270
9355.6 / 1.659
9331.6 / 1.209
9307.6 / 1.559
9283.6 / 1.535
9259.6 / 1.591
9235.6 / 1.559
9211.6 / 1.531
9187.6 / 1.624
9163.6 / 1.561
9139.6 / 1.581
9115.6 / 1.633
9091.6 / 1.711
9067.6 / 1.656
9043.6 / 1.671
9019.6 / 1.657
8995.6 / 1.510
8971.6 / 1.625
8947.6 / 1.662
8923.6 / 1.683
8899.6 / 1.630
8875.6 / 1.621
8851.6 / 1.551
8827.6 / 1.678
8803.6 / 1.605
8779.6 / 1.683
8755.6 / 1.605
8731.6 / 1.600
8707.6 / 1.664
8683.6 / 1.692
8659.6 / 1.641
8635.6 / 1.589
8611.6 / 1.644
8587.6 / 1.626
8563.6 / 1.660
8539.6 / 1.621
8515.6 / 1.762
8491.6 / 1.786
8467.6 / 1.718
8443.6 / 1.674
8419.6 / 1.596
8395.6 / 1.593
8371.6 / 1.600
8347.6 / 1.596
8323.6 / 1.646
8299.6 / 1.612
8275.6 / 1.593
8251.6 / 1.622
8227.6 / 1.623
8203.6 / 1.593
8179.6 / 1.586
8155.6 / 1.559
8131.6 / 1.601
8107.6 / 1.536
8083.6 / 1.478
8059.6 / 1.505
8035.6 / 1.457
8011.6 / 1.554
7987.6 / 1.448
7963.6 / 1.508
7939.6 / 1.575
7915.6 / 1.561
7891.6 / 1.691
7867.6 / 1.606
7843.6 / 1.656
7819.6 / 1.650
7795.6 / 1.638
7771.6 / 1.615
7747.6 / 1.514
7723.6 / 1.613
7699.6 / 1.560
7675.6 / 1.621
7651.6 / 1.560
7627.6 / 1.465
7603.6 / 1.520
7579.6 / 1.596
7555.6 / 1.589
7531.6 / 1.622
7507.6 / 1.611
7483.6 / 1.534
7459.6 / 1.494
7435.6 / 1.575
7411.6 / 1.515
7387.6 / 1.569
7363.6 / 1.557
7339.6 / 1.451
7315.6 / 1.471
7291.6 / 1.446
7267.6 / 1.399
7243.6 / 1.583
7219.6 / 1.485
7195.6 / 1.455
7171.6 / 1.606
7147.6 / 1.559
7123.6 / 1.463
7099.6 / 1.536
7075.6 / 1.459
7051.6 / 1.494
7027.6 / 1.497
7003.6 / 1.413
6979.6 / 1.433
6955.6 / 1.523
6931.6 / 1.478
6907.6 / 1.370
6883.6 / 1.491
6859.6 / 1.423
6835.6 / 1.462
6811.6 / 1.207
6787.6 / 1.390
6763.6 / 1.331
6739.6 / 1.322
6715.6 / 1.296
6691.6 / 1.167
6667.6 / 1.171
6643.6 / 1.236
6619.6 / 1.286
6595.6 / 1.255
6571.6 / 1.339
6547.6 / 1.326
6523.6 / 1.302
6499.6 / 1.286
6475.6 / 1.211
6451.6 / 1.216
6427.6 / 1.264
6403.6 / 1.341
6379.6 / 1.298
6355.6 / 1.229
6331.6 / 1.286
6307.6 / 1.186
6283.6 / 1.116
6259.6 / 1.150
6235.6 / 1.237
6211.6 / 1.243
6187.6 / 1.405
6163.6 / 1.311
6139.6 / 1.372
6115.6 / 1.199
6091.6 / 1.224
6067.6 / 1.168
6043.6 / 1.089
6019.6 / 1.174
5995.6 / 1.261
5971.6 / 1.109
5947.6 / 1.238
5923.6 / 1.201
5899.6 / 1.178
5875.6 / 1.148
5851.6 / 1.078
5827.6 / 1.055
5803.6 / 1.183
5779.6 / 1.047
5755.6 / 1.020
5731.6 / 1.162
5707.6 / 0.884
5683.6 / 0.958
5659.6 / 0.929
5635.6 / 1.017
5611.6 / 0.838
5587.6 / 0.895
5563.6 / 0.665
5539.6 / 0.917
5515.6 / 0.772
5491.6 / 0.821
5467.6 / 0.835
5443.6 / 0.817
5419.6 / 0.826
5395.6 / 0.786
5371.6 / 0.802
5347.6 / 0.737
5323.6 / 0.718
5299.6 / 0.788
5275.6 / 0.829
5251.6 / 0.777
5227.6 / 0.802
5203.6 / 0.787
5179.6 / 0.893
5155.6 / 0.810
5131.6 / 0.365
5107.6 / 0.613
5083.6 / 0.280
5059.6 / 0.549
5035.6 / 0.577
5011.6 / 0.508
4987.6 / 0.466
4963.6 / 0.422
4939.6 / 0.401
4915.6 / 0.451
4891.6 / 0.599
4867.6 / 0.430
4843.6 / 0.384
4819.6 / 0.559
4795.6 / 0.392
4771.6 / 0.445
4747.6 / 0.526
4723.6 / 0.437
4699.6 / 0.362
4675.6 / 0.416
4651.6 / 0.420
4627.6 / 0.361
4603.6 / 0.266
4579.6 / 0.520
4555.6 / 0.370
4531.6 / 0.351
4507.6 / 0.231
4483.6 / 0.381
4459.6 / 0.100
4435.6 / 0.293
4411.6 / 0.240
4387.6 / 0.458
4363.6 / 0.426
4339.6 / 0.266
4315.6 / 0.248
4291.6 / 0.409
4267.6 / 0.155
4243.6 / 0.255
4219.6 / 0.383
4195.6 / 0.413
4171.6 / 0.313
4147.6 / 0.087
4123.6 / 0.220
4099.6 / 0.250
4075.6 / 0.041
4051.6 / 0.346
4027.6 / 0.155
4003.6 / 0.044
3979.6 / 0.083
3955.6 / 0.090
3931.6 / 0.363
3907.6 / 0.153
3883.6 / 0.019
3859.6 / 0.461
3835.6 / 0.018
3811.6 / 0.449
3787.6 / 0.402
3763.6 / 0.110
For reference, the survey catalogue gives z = 0.292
